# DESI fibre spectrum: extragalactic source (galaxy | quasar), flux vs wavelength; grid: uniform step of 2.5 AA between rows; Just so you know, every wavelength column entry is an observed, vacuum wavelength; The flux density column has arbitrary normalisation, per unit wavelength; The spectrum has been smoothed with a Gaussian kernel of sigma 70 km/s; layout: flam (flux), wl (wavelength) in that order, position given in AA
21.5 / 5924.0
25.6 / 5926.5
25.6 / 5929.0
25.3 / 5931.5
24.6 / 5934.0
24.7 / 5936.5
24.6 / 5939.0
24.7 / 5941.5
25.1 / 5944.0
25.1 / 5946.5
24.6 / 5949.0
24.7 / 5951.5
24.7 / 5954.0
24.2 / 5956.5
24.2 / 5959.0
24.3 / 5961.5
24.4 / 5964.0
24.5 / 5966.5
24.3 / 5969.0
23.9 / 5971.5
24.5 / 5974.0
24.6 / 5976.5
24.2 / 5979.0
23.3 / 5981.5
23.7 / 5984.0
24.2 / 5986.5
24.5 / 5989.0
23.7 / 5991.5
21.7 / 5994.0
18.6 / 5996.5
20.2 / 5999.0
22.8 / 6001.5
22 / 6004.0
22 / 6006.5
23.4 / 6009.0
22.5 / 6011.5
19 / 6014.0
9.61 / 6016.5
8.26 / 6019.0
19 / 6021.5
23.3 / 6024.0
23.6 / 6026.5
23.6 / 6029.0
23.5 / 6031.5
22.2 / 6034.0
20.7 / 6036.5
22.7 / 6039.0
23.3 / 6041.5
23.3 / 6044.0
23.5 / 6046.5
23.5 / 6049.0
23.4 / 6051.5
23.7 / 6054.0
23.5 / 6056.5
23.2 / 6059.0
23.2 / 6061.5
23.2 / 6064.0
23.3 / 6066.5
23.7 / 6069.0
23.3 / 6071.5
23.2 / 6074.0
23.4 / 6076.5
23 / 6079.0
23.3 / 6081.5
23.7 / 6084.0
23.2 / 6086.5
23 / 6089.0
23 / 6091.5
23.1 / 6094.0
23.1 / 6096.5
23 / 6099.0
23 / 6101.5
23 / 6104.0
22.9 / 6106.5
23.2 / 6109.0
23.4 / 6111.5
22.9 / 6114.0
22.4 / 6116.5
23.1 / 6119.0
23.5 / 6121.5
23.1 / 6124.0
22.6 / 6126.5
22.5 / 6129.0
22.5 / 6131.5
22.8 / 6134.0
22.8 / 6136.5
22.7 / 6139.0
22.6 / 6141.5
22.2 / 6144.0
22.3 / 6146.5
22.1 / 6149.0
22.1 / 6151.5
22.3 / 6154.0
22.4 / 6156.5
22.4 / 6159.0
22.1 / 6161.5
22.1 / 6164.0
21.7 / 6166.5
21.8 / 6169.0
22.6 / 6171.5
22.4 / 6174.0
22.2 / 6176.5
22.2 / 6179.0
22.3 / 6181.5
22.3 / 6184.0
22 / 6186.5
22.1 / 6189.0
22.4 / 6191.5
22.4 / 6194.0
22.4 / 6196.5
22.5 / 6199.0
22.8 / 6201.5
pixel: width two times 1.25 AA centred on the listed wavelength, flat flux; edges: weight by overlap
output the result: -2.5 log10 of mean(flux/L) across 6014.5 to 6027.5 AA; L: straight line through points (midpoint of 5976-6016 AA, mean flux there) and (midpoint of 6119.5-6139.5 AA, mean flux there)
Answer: 0.31 mag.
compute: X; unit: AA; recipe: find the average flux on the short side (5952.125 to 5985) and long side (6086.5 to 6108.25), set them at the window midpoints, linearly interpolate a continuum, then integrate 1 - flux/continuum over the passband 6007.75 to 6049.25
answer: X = 5.0 AA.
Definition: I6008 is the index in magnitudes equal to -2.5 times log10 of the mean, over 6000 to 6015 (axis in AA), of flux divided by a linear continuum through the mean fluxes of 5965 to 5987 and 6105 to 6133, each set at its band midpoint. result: 0.090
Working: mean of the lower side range 24.1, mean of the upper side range 22.9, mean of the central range 22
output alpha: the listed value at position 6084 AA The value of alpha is 23.7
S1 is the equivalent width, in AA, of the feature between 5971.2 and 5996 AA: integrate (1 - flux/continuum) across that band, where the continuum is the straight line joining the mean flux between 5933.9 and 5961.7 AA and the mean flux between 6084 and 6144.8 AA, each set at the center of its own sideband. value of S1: 0.6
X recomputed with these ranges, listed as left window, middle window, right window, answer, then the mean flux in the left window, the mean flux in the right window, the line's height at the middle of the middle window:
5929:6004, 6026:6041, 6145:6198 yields 0.43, 23.9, 22.2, 23.4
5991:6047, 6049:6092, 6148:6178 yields -3.95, 20.9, 22.2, 21.4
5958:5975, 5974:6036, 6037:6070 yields 6.27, 24.3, 23.3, 23.8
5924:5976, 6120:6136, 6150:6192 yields -0.12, 24.6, 22.2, 22.7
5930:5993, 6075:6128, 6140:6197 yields -0.34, 24.4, 22.2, 22.9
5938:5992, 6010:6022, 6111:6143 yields 4.15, 24.4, 22.8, 23.9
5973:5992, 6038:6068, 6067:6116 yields 0.22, 24.1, 23.2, 23.5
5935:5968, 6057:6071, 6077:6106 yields 0.05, 24.6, 23.1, 23.4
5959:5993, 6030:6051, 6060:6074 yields 0.62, 24.1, 23.3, 23.6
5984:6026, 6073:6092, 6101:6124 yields -0.77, 20.5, 23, 22.3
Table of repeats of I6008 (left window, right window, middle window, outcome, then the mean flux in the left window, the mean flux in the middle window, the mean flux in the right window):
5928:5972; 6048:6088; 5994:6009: 0.13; 24.6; 21.4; 23.4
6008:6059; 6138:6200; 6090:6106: -0.06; 21.3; 23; 22.3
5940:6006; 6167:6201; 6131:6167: 0.01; 23.7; 22.4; 22.3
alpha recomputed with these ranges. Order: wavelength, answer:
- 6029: 23.6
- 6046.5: 23.5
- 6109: 23.2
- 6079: 23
